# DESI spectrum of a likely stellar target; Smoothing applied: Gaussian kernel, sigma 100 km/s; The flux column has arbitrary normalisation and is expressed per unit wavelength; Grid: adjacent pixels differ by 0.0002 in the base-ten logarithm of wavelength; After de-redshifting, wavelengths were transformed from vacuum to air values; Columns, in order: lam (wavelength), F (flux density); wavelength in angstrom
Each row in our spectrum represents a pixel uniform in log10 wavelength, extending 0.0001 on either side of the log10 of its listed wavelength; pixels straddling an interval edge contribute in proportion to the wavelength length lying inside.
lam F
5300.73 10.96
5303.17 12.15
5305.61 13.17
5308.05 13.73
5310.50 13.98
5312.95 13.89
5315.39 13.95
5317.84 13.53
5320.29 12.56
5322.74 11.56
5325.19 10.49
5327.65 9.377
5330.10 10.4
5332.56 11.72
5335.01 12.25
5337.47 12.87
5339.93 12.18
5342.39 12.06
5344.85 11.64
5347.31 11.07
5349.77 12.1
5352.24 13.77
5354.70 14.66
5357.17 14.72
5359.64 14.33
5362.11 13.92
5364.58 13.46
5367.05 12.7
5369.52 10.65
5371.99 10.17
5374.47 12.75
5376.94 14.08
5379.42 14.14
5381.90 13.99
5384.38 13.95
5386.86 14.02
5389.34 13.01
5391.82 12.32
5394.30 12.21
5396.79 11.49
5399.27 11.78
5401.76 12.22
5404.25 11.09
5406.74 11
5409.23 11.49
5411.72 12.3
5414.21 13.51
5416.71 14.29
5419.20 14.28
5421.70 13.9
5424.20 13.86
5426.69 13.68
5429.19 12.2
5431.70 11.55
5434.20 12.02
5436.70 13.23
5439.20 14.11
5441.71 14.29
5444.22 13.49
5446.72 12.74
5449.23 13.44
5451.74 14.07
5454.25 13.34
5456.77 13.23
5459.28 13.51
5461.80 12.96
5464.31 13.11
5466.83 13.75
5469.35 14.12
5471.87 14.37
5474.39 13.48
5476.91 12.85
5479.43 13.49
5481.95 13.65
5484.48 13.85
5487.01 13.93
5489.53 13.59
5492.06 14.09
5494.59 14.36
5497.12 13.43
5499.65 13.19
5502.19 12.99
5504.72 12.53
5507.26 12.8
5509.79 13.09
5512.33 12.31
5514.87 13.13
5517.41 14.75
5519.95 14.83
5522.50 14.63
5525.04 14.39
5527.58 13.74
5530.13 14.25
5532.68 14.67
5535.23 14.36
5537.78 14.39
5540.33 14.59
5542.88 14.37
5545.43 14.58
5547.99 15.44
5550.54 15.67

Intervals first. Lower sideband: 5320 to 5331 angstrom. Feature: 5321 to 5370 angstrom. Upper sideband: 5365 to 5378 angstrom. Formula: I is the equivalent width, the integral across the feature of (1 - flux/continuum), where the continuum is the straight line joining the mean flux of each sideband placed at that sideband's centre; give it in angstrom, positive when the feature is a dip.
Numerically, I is -4.1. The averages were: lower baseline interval 10.7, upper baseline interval 12.1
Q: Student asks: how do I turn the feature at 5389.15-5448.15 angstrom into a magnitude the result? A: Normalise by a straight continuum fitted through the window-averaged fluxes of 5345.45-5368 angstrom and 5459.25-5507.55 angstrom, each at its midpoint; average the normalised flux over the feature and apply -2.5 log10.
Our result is 0.057 mag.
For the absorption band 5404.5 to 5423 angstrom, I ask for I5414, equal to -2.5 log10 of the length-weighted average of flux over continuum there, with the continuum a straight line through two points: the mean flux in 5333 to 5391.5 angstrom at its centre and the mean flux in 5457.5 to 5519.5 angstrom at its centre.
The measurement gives 0.03 mag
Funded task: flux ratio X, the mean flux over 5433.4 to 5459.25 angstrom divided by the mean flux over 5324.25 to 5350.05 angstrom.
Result 1.2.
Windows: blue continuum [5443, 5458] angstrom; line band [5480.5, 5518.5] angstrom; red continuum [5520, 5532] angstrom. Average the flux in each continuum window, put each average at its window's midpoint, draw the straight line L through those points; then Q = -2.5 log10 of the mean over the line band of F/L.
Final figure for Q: 0.04 mag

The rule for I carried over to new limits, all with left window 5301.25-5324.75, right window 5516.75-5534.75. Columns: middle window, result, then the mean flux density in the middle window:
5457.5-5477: 0.70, 13.6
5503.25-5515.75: 1.37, 12.8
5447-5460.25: 0.48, 13.5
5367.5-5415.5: 3.92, 12.4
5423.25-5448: 1.31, 13.1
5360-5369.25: 0.13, 13.2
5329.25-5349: 2.07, 11.8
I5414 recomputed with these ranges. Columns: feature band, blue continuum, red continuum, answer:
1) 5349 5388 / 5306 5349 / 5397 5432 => -0.08 mag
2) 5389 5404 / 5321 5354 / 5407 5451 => 0.05 mag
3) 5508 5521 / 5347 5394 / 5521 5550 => 0.06 mag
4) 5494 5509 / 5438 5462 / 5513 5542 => 0.07 mag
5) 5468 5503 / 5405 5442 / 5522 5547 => 0.01 mag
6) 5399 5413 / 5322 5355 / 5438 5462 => 0.11 mag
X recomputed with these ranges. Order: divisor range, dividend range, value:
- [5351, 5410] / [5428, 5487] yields 1.04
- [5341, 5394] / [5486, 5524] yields 1.04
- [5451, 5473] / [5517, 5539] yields 1.06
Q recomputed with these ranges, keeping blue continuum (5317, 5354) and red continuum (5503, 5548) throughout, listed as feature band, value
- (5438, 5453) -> -0.048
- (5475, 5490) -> -0.004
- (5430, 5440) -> 0.029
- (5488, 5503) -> 0.002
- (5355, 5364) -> -0.177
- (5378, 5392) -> -0.104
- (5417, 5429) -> -0.079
